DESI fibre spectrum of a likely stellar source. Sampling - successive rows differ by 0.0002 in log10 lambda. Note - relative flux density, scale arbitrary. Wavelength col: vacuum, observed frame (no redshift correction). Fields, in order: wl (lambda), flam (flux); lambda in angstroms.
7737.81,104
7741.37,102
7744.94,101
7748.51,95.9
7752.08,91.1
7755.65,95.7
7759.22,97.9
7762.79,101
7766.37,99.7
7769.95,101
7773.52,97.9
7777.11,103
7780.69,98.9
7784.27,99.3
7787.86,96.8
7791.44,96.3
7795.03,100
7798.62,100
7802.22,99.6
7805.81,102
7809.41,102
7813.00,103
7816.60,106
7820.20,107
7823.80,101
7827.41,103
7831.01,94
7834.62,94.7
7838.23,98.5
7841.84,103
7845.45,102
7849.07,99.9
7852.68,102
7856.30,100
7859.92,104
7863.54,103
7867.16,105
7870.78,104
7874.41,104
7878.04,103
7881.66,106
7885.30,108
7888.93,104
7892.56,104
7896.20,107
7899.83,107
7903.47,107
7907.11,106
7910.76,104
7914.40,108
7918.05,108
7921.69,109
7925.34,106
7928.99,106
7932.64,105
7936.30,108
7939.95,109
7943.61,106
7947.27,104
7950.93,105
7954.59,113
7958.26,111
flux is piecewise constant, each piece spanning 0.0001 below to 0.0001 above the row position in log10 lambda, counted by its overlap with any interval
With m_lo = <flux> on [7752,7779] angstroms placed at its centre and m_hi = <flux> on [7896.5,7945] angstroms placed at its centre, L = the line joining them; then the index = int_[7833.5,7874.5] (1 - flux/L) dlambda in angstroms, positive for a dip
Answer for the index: 0.7 angstroms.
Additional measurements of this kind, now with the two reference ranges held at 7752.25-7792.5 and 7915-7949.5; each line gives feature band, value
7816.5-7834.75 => 0.1 angstroms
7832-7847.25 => 0.4 angstroms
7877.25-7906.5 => -0.3 angstroms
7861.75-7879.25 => 0.0 angstroms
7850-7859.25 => 0.1 angstroms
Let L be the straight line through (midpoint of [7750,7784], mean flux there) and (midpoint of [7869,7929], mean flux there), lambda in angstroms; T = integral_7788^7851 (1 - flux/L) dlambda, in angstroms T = 0.52 angstroms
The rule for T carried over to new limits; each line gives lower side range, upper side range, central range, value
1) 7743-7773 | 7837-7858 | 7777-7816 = -0.4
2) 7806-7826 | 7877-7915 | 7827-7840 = 0.9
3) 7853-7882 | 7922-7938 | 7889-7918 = -0.3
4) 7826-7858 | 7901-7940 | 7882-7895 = -0.2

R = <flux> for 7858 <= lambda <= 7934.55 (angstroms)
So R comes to 106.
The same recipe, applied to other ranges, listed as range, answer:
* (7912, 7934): 107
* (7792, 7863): 101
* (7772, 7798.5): 99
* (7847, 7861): 101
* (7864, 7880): 104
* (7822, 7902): 103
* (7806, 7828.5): 104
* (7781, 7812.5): 99.6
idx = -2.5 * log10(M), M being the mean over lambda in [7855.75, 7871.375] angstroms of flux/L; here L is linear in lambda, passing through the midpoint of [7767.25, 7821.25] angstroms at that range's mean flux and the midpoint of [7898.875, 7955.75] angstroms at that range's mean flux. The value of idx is 0.01 mag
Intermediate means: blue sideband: 101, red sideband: 107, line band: 103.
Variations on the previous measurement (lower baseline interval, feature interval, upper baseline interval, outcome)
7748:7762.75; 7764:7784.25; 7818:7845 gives -0.03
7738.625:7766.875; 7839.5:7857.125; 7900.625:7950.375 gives 0.02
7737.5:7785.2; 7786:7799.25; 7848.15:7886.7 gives 0.02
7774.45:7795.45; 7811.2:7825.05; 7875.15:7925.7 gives -0.04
